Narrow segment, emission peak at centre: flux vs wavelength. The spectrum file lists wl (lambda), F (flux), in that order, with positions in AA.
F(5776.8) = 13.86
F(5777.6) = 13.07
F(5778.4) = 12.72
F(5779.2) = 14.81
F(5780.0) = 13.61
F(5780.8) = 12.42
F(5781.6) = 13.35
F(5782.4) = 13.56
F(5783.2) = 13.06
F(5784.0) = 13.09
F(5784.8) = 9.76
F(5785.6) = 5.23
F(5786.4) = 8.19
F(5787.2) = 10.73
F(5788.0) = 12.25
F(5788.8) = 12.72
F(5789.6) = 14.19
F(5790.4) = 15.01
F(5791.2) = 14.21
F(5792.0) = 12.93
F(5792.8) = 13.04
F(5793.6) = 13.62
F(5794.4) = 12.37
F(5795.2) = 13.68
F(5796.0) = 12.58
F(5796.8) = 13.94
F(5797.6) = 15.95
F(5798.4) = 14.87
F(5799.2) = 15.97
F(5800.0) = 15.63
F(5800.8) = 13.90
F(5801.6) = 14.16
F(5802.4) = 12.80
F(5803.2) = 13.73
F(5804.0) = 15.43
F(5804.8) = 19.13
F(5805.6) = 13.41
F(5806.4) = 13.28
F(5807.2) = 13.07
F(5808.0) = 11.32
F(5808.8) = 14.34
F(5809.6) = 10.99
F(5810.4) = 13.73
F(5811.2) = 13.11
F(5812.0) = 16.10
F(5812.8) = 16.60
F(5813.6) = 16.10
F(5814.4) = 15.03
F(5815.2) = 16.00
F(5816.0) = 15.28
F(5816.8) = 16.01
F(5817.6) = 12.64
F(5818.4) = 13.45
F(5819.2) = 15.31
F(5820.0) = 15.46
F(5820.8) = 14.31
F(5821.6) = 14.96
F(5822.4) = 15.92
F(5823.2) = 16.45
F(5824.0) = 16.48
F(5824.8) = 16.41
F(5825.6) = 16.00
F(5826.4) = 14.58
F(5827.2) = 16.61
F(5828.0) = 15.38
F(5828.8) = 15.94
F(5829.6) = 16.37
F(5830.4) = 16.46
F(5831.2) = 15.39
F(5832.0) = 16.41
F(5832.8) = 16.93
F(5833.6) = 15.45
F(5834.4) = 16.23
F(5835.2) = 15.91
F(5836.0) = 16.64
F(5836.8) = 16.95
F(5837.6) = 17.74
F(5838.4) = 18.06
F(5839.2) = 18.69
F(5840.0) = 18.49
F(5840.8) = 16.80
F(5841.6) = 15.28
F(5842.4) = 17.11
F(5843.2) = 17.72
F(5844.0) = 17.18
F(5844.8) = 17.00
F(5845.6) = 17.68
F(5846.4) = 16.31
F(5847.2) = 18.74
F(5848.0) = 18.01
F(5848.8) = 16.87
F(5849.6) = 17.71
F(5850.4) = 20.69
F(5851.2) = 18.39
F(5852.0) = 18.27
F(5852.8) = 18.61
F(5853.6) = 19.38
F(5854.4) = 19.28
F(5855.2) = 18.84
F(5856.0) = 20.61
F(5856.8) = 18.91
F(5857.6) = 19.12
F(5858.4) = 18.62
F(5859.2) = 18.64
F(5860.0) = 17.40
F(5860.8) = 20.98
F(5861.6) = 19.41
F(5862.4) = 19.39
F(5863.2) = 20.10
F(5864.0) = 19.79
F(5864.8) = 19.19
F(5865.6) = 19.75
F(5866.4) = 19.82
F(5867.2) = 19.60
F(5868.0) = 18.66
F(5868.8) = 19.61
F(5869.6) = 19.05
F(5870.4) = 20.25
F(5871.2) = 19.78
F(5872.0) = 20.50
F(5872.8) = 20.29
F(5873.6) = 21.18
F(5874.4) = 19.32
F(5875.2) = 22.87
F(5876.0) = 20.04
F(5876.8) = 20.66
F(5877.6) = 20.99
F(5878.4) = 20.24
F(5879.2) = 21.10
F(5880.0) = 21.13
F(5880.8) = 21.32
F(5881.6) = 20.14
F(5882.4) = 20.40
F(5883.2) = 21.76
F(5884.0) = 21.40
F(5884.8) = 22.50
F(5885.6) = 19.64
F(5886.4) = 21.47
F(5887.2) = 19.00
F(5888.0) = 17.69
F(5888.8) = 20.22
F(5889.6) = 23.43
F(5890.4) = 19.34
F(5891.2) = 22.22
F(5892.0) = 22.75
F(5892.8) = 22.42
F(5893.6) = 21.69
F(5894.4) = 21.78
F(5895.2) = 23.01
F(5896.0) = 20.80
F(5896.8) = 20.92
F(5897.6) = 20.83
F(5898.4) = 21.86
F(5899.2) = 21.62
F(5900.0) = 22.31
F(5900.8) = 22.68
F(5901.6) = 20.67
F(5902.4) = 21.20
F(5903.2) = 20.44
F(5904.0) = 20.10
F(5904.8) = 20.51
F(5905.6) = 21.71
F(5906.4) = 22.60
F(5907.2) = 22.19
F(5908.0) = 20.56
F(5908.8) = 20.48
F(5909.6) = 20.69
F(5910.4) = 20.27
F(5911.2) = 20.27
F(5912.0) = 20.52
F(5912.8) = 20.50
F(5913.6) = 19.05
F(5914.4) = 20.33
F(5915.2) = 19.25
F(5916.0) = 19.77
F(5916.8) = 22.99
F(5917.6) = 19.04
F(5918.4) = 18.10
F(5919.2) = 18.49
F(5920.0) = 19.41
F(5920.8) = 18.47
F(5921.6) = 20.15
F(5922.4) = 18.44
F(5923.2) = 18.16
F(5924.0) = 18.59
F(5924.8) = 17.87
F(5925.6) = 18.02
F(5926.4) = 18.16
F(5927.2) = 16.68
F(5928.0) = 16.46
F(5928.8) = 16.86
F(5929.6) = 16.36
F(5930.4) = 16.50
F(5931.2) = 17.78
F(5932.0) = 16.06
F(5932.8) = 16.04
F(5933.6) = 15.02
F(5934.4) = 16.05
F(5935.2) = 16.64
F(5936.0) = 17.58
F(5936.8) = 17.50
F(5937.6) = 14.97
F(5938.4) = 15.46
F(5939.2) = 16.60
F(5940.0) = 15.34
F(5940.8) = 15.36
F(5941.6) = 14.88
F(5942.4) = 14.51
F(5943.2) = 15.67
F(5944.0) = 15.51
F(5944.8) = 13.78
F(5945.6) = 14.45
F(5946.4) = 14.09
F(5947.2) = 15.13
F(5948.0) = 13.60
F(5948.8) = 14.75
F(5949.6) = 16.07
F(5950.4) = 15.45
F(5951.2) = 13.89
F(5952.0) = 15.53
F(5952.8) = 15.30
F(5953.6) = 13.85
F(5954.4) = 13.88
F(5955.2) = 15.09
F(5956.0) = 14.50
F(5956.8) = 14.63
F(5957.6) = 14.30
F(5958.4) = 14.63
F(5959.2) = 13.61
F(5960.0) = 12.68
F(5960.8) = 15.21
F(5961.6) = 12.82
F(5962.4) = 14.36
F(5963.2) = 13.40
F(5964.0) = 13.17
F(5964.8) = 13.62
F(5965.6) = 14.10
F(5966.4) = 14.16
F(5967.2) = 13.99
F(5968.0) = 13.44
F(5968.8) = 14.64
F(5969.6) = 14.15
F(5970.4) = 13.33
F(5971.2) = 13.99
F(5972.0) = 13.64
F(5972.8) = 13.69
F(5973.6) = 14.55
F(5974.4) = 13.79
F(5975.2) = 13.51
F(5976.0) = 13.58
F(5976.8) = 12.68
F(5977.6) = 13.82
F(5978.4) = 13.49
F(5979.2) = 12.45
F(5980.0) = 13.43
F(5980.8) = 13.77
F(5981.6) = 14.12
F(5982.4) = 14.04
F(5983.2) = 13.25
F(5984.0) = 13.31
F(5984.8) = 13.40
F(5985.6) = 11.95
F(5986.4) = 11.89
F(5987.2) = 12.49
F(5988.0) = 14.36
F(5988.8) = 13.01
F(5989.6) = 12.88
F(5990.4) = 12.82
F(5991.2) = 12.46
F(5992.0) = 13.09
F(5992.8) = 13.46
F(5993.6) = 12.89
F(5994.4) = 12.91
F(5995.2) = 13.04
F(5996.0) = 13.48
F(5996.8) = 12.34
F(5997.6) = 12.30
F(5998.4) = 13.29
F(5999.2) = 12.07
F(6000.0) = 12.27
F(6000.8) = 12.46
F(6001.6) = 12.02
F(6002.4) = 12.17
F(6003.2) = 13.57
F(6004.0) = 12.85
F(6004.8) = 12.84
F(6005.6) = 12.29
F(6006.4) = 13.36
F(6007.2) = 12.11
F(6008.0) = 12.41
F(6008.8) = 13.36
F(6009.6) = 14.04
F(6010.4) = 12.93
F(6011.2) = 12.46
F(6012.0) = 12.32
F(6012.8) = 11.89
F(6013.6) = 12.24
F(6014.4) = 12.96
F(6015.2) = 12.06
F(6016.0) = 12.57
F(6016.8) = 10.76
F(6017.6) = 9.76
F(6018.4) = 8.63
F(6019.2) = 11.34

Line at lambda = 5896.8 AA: C IV 1549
